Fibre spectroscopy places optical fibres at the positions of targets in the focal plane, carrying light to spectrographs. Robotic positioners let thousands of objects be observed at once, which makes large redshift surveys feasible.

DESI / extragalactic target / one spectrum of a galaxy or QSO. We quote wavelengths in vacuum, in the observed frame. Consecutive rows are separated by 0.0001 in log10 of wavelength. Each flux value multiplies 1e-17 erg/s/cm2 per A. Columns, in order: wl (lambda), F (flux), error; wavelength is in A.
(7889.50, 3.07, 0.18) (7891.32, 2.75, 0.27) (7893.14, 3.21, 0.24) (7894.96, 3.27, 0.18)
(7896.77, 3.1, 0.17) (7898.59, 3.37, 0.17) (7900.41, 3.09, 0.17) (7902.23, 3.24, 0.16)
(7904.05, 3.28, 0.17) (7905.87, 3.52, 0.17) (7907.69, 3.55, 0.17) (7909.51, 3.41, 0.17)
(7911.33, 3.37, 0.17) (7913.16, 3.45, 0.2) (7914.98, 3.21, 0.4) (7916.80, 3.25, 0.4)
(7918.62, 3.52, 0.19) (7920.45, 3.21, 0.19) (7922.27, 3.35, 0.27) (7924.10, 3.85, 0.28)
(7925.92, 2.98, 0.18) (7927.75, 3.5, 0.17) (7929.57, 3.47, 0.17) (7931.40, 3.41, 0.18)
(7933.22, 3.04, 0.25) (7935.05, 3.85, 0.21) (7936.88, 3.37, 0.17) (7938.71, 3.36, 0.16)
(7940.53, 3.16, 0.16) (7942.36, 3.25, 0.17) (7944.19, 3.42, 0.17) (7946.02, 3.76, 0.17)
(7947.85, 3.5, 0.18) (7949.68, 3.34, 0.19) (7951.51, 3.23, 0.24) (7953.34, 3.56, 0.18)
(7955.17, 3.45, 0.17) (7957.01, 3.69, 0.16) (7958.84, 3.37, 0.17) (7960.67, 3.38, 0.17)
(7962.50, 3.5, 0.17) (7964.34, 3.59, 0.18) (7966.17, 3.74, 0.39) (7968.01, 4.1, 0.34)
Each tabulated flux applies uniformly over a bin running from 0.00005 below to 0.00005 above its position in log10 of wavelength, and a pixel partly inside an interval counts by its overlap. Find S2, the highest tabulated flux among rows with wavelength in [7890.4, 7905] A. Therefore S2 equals 3.37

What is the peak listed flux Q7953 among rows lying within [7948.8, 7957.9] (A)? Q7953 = 3.69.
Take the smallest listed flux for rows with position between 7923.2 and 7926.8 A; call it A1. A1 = 2.98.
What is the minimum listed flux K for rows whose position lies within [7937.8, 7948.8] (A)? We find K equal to 3.16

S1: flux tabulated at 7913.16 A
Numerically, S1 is 3.45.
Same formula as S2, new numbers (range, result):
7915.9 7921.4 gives 3.52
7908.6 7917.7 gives 3.45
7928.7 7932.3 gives 3.47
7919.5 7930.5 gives 3.85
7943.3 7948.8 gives 3.76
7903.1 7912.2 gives 3.55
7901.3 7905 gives 3.28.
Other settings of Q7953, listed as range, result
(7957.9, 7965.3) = 3.59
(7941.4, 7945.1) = 3.42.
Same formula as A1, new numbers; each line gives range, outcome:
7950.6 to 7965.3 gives 3.23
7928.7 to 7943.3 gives 3.04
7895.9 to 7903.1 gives 3.09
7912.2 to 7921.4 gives 3.21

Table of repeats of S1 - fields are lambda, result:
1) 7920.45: 3.21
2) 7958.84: 3.37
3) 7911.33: 3.37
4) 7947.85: 3.5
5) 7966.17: 3.74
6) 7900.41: 3.09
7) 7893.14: 3.21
